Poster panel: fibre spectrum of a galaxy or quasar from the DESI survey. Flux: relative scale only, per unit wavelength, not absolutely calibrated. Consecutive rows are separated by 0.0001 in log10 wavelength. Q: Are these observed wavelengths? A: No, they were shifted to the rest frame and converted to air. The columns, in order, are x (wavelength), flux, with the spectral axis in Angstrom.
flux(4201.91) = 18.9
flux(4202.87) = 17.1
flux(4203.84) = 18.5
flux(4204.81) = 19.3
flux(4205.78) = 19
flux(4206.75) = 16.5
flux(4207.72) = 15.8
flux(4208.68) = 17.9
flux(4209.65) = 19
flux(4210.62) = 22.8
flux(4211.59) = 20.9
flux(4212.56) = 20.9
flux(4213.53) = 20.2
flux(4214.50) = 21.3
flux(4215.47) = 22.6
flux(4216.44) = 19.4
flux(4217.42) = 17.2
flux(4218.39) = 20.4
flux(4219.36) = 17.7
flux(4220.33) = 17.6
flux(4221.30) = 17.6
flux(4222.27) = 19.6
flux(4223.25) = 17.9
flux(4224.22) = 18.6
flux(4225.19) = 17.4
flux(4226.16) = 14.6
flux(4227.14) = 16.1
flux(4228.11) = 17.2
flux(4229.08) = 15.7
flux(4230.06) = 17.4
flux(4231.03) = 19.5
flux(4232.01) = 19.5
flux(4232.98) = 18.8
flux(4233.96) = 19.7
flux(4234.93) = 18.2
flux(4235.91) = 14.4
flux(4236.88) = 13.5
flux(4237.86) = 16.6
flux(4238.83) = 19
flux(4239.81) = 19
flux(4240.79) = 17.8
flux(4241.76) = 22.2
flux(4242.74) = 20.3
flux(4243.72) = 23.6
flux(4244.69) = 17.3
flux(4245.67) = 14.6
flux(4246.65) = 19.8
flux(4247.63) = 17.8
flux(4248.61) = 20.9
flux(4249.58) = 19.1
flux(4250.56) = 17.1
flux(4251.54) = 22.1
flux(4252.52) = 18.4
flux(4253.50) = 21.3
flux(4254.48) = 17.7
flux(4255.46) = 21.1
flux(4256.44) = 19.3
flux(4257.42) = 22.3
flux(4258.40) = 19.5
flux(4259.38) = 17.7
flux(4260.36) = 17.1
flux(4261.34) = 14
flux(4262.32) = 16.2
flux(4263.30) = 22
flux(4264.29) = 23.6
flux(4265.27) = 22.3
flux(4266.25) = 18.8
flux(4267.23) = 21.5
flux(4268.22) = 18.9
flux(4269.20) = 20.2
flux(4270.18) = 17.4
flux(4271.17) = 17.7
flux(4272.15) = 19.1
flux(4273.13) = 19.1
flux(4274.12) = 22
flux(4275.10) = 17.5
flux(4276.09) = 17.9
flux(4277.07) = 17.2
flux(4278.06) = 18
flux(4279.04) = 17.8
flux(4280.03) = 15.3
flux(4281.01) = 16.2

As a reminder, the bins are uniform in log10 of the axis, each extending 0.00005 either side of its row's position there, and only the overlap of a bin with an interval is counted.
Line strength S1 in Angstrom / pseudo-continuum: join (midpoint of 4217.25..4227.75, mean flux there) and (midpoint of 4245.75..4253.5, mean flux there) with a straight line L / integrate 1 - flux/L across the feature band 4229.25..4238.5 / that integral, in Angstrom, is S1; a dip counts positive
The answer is 0.4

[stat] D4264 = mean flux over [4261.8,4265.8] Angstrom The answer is 20.9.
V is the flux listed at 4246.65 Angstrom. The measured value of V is 19.8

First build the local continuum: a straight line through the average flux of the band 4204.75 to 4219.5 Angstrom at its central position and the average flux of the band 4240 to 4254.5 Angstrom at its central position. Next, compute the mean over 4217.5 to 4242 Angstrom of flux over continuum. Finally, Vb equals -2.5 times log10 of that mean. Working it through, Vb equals 0.10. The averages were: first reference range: 19.5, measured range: 17.8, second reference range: 19.4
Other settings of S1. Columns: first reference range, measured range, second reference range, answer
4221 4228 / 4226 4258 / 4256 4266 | -0.4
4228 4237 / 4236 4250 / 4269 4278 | -0.6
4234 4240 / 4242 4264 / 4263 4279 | -1.3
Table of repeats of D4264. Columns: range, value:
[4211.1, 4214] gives 20.7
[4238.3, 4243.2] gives 19.6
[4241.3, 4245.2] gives 20.8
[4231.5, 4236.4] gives 18.1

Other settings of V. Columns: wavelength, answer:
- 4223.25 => 17.9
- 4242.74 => 20.3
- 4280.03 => 15.3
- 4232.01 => 19.5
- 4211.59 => 20.9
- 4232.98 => 18.8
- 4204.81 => 19.3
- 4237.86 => 16.6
